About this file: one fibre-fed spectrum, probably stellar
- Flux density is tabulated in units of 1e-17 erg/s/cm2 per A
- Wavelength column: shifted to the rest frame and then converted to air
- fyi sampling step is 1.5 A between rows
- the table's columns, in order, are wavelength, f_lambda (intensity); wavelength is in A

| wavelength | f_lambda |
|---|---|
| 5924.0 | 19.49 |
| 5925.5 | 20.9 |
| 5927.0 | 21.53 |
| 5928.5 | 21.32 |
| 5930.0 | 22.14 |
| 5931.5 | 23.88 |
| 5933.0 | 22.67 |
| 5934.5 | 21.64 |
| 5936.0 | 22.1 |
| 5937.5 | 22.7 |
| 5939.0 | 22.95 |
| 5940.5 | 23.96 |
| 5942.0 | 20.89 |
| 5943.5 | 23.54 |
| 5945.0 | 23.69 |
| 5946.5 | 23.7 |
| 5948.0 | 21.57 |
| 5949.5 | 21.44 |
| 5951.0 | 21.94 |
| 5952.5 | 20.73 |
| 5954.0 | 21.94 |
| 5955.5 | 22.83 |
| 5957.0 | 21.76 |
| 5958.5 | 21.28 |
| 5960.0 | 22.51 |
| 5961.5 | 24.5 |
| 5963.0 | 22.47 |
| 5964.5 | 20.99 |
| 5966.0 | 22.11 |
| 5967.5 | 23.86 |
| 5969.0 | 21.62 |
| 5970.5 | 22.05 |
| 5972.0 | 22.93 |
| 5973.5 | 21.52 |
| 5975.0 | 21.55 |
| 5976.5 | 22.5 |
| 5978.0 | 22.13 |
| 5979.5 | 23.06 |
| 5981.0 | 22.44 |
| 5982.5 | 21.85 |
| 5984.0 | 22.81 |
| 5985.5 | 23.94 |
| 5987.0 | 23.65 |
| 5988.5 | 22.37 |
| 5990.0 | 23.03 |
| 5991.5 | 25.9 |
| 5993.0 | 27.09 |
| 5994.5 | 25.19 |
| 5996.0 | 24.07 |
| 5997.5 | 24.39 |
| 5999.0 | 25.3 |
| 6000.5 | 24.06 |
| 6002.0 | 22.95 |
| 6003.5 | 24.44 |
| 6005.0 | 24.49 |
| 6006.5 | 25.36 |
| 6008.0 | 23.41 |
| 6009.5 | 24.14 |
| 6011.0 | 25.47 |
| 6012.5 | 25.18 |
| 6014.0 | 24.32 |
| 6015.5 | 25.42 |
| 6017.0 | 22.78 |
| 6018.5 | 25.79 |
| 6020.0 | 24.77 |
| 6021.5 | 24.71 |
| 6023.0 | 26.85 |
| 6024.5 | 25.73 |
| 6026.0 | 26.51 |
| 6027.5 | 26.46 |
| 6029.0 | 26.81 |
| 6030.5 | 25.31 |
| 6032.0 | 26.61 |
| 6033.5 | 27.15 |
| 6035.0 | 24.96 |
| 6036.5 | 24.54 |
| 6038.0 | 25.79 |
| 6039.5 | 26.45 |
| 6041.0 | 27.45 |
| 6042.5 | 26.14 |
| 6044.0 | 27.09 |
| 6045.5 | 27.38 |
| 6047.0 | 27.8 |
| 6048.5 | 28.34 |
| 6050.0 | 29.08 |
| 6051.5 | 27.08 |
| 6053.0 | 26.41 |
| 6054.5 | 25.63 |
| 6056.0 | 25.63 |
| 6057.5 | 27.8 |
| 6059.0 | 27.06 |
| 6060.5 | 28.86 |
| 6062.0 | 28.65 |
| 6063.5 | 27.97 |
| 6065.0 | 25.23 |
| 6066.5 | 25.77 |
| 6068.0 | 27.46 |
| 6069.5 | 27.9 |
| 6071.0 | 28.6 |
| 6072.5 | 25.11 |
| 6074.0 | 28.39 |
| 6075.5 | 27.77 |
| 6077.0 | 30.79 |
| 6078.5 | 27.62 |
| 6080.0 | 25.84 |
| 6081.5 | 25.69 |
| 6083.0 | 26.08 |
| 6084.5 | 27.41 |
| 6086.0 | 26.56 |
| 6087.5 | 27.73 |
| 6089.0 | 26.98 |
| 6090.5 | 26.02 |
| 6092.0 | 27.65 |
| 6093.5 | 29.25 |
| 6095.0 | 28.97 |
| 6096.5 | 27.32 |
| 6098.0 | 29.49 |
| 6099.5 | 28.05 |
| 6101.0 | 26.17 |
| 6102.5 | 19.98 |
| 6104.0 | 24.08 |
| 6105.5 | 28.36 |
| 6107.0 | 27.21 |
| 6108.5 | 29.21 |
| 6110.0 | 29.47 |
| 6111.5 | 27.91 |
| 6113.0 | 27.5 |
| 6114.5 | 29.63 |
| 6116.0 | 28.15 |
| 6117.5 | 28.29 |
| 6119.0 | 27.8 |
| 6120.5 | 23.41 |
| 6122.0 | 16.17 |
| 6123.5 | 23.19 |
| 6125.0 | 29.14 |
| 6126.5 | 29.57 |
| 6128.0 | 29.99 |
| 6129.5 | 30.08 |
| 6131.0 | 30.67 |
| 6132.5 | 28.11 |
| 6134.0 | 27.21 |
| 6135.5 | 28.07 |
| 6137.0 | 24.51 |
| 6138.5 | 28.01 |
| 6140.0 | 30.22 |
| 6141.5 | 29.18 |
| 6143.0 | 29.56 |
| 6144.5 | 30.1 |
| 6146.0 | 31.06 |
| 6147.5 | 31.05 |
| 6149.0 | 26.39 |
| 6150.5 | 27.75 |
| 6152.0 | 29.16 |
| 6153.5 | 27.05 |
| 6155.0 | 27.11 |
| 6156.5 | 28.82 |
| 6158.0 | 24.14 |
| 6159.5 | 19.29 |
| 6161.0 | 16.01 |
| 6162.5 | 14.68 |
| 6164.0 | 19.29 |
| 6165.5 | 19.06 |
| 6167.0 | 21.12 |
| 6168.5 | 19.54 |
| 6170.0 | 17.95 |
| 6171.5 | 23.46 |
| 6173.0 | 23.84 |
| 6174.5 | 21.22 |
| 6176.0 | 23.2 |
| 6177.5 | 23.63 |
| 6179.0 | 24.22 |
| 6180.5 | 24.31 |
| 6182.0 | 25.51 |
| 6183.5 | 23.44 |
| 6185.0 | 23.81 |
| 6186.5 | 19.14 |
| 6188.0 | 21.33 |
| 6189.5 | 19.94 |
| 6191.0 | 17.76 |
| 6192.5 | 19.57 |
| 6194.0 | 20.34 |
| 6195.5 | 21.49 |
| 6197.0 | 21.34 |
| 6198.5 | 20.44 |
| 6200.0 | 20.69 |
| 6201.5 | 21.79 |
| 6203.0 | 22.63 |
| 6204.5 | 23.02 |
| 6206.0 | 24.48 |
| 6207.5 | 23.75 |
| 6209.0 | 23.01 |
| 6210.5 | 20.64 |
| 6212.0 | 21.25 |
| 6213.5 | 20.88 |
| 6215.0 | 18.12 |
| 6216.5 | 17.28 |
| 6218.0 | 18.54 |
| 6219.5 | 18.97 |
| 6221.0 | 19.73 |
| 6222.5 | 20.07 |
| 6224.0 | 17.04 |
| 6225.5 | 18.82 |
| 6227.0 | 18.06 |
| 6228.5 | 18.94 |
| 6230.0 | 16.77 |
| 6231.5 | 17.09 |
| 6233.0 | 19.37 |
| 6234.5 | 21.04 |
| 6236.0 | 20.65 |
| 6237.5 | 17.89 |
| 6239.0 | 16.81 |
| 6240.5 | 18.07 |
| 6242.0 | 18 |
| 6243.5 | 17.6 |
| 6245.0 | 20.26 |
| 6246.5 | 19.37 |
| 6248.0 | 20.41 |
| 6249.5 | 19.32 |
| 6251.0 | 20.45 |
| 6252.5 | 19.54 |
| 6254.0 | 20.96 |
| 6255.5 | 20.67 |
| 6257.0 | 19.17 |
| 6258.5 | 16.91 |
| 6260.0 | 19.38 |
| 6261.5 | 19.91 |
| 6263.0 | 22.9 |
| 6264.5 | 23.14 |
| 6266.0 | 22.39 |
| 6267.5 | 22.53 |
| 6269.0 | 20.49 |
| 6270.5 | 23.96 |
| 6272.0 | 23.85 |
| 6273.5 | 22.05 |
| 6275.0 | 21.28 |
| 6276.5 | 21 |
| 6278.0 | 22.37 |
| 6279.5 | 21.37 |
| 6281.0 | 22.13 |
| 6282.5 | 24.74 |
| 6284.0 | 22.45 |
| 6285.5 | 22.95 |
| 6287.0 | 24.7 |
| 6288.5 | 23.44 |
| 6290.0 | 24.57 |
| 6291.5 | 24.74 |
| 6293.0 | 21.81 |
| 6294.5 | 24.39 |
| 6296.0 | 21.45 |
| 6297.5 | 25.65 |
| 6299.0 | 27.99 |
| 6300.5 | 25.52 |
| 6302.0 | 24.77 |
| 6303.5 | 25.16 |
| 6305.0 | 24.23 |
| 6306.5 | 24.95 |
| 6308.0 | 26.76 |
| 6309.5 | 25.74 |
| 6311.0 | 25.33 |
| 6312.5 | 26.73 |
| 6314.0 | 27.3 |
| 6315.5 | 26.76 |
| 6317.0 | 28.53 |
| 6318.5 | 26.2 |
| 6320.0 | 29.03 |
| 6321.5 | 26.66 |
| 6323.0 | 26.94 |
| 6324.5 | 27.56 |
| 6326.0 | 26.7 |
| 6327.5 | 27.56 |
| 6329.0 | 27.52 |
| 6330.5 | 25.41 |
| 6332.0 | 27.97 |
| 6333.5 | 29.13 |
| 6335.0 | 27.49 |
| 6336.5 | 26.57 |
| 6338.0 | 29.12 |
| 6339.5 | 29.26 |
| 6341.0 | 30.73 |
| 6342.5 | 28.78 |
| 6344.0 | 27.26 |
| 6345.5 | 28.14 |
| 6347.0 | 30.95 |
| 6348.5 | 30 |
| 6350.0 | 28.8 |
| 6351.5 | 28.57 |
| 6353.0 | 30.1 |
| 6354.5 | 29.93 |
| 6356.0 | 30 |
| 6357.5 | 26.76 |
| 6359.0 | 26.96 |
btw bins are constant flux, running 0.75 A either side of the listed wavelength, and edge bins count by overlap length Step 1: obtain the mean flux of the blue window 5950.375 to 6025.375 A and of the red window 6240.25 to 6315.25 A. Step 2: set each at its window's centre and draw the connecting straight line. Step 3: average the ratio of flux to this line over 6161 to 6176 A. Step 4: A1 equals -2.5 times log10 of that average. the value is 0.149 mag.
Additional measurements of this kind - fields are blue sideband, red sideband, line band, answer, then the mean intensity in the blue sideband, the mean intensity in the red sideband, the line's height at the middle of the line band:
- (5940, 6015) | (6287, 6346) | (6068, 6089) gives -0.13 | 23.2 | 26.5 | 24.2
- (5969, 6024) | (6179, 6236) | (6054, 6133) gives -0.21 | 23.9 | 20.6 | 22.4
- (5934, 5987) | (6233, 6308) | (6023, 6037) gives -0.17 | 22.4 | 21.8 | 22.3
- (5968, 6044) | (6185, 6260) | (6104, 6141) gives -0.24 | 24.5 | 19.8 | 22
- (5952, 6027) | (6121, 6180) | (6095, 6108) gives -0.08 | 23.6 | 25.2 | 24.7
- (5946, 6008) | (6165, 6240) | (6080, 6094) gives -0.23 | 23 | 20.7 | 21.9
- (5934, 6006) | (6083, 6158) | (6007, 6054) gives -0.05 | 22.9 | 27.6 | 24.8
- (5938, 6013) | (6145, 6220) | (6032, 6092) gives -0.19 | 23.1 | 22.3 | 22.8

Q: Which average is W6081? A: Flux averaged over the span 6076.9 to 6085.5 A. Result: 27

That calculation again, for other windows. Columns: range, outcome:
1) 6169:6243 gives 20.6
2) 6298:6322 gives 26.3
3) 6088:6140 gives 27.3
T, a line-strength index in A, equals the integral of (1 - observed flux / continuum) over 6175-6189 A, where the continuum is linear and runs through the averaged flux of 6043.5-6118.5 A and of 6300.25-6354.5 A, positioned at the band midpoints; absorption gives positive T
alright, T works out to 2.22 A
